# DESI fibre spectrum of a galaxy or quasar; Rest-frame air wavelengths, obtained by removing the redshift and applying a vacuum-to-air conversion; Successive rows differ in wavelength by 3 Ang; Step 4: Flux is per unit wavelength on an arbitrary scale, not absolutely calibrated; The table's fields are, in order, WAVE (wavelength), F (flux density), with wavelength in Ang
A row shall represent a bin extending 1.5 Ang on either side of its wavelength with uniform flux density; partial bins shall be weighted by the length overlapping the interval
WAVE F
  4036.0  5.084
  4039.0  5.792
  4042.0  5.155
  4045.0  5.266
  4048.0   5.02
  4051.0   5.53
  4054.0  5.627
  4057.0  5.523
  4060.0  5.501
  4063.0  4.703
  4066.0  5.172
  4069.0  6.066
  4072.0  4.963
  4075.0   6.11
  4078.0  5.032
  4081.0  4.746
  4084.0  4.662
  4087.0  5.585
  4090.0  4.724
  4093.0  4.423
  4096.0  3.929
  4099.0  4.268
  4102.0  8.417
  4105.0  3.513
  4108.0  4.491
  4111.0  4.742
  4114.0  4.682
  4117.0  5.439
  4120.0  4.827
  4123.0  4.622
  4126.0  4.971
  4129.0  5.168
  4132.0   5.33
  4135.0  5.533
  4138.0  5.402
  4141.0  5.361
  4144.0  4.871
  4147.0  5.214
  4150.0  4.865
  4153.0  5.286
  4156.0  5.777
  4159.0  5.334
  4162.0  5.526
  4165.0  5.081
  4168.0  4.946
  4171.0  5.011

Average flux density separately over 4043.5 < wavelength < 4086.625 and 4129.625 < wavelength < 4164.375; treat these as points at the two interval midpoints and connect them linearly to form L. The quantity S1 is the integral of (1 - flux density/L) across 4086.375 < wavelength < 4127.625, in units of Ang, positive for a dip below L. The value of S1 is 3.2 Ang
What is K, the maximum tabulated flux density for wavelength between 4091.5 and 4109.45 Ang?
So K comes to 8.417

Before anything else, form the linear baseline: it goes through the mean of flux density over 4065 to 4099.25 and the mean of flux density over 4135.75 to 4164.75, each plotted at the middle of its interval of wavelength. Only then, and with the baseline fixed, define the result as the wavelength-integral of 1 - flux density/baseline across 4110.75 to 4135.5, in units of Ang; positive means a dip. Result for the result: 0.7 Ang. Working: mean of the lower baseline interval 5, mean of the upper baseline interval 5.29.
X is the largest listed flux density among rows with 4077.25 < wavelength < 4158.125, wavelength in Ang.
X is 8.417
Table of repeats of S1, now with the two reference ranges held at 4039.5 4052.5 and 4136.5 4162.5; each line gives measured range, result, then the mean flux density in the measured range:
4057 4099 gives 2.0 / 5.04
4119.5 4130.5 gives 0.8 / 4.9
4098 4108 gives -0.1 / 5.32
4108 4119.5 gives 0.9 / 4.88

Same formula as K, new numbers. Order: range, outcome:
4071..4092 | 6.11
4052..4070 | 6.066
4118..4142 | 5.533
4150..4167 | 5.777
